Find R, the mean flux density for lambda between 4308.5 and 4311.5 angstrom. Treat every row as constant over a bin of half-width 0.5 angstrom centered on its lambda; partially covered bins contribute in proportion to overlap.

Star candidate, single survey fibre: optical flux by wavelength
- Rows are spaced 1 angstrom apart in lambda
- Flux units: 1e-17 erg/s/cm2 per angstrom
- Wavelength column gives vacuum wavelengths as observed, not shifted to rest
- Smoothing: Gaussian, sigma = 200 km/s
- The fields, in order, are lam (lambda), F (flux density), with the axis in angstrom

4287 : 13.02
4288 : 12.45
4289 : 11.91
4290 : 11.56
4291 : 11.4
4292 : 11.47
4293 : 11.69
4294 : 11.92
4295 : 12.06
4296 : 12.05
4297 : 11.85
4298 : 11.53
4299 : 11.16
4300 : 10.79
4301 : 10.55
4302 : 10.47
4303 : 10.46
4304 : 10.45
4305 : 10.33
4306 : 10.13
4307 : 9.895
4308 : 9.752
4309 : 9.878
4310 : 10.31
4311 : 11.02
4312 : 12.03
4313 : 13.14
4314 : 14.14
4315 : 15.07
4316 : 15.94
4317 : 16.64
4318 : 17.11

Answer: 10.4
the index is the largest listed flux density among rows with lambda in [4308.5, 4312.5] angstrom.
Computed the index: 12.03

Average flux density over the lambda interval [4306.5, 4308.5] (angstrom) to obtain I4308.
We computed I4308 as 9.82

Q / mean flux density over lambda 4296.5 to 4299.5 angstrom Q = 11.5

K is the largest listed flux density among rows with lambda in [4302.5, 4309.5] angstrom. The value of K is 10.46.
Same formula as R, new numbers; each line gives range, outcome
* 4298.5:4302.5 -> 10.7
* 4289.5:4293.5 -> 11.5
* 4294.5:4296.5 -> 12.1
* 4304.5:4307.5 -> 10.1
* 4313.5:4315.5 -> 14.6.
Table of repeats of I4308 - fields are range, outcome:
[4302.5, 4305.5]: 10.4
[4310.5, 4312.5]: 11.5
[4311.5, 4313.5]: 12.6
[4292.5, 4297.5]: 11.9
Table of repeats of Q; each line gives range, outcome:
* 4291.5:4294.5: 11.7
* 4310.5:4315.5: 13.1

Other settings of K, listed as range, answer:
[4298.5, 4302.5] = 11.16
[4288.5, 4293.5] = 11.91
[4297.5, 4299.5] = 11.53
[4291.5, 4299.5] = 12.06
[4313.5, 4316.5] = 15.94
